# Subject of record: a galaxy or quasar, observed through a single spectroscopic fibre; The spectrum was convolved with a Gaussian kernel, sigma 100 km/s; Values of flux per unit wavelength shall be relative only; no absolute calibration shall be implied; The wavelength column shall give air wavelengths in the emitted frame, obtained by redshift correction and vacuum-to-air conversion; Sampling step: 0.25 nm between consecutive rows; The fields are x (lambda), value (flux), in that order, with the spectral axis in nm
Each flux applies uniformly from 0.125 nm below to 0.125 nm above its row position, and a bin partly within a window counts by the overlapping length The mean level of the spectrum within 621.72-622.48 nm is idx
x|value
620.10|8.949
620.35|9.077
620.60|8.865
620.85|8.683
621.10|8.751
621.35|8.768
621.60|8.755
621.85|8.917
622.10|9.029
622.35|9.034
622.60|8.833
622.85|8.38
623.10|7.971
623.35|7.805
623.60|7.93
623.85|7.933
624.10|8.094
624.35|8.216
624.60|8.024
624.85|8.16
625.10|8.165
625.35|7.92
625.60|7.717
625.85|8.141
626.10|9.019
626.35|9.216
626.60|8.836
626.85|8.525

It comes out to 8.99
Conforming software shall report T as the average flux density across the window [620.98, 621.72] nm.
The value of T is 8.76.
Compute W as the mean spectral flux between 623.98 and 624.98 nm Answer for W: 8.12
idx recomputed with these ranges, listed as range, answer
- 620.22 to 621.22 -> 8.84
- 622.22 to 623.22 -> 8.56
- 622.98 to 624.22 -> 7.95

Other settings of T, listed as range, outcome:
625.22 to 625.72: 7.82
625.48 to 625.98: 7.94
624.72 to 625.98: 8.02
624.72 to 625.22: 8.16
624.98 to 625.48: 8.04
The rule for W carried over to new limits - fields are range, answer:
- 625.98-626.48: 9.12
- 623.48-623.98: 7.93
